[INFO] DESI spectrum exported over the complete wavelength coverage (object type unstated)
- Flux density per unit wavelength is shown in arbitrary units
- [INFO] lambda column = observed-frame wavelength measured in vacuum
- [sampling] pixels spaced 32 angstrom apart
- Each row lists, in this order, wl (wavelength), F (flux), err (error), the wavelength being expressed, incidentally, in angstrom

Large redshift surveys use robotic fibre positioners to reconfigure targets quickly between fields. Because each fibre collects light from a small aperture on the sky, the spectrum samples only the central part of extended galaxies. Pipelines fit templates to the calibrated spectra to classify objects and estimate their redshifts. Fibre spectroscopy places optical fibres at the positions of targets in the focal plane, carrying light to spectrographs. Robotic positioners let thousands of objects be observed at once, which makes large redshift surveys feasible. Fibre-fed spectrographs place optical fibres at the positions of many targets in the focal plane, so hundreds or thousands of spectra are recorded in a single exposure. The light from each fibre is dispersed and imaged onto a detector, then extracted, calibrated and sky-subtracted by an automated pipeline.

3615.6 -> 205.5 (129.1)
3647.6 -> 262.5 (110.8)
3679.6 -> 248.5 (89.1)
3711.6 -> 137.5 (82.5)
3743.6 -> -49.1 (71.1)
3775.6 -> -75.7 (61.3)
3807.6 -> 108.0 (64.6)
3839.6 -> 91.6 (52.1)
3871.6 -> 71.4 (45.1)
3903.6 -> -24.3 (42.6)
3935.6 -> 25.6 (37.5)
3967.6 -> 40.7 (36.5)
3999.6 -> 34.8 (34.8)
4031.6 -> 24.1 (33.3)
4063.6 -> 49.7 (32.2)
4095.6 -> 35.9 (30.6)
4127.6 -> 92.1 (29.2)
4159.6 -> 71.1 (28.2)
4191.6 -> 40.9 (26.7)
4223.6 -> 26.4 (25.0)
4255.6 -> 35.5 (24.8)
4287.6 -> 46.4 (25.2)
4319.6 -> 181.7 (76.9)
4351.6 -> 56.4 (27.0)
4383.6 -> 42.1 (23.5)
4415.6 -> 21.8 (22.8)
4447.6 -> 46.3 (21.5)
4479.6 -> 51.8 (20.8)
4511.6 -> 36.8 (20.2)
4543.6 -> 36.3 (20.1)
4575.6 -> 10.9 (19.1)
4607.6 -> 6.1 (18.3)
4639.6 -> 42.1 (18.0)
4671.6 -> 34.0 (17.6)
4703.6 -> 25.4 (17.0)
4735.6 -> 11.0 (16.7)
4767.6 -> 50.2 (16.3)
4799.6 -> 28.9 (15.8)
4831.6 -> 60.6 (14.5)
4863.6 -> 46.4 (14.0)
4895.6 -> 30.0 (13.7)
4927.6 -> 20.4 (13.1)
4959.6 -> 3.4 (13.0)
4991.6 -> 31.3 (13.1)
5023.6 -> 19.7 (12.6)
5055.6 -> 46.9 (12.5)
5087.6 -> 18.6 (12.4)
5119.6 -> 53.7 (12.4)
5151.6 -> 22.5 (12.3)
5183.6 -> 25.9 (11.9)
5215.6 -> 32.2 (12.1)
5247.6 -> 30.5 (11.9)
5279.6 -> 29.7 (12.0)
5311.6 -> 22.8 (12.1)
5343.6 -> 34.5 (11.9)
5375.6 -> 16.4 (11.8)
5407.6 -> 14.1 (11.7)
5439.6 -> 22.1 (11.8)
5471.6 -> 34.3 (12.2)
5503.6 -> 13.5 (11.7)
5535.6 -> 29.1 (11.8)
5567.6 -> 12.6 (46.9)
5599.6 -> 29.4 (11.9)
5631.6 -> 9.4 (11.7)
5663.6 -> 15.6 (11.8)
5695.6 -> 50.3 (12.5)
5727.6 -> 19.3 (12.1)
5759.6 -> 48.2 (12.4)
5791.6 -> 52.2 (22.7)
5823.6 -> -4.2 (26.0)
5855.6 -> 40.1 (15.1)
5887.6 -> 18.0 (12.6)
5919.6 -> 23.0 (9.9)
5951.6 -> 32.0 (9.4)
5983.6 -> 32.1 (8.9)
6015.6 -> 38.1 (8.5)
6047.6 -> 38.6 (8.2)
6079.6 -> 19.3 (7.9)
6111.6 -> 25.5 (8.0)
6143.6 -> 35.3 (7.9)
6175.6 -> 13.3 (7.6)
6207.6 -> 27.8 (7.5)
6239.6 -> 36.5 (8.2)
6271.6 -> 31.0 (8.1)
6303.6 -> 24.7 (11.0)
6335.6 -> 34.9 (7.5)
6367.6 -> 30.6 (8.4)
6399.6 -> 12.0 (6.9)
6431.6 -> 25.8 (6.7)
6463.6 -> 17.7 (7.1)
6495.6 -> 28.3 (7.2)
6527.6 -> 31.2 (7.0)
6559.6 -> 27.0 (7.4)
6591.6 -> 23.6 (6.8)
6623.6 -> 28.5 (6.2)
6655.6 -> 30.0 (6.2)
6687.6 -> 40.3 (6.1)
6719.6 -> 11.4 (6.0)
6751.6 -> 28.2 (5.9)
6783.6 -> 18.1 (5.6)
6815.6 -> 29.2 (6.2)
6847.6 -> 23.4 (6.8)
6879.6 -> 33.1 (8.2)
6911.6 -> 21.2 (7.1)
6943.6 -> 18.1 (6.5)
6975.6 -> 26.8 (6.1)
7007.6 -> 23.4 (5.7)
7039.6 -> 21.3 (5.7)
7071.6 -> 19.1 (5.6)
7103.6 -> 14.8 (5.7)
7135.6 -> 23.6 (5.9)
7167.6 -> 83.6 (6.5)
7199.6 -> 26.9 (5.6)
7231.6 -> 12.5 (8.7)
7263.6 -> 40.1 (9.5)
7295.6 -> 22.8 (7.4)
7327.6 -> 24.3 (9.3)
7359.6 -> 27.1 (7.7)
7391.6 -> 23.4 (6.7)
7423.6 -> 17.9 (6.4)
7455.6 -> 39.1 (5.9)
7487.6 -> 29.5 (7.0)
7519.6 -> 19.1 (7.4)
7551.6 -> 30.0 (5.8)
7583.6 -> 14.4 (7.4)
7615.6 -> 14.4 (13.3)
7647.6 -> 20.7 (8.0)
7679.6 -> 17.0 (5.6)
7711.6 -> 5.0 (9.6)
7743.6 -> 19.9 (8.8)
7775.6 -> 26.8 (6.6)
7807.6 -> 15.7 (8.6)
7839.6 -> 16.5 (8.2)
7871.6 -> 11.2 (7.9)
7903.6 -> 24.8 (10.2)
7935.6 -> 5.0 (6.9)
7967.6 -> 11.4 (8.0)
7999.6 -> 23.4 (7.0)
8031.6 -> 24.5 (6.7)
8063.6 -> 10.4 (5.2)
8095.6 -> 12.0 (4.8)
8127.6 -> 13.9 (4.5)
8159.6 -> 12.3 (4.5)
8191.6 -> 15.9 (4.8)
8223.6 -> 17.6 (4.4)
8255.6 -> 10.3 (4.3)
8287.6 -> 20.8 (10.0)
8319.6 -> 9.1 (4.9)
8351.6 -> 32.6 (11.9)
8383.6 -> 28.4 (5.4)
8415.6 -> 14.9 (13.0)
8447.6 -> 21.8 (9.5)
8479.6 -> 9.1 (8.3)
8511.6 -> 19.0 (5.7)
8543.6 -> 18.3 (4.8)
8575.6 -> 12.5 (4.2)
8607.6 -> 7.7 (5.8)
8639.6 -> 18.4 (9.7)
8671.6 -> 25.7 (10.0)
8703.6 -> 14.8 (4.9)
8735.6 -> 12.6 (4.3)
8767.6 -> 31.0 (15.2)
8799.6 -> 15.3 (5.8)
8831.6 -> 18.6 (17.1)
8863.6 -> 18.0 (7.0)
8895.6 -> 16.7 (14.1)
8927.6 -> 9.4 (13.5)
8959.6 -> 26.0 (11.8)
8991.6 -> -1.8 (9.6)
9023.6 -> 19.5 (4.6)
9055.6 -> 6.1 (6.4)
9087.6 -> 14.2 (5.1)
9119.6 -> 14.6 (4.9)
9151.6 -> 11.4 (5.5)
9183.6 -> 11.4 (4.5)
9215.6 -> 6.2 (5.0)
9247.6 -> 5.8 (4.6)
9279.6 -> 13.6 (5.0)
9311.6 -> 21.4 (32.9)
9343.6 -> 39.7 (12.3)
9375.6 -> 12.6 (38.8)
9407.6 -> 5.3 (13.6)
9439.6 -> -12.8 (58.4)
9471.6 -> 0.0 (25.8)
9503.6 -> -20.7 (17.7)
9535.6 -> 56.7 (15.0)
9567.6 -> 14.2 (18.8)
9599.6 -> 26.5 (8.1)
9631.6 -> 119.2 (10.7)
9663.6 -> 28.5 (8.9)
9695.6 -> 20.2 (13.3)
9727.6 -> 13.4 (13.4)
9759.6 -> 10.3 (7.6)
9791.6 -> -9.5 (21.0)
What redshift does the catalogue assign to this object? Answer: 0.92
